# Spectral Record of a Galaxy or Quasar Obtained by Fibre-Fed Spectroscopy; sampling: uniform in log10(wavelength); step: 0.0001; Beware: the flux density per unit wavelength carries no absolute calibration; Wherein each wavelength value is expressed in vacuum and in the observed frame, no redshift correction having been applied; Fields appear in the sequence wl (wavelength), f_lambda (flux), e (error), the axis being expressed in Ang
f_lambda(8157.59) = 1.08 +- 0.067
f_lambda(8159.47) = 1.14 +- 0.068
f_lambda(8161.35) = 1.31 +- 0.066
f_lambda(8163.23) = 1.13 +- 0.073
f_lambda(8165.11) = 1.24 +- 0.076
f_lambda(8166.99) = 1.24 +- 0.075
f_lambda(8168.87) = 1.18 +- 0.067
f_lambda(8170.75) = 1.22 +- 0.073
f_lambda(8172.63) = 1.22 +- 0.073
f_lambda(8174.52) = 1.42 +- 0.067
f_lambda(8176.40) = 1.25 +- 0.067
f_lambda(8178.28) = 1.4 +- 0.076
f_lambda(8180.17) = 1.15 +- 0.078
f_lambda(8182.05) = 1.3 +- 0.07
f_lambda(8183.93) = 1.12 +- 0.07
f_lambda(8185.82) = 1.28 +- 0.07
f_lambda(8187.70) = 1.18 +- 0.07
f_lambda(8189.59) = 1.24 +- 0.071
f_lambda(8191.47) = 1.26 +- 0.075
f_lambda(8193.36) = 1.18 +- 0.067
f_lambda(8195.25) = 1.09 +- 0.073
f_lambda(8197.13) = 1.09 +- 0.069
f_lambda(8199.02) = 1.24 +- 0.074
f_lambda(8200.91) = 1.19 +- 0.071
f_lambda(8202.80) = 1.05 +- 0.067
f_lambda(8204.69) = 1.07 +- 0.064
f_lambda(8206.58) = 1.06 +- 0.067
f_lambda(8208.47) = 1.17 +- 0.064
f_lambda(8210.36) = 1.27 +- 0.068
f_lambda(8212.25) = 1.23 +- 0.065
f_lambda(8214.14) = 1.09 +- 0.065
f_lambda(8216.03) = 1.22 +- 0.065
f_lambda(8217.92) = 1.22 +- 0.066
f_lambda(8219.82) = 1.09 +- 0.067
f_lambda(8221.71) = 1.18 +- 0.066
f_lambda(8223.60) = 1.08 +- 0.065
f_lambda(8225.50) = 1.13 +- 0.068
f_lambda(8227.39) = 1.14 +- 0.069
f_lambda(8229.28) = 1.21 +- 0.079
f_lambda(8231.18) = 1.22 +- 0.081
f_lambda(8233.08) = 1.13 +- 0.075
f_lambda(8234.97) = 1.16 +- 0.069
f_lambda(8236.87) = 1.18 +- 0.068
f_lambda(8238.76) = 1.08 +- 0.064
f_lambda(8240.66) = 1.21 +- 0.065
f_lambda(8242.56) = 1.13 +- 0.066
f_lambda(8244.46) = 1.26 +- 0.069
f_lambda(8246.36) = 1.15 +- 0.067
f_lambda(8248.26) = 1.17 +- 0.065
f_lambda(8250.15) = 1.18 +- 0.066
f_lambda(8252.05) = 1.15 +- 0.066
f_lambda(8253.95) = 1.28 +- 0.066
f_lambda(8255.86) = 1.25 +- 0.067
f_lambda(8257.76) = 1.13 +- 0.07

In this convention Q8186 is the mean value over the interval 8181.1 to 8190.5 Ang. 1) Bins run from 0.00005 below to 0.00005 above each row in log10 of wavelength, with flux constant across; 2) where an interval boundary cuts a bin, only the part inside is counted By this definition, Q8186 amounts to 1.22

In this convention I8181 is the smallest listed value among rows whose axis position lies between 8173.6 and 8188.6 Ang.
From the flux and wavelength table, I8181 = 1.12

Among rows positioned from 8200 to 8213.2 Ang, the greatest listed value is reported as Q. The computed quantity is 1.27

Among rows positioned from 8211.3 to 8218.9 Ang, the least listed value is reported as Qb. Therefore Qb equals 1.09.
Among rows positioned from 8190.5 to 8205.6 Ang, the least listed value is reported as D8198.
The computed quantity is 1.05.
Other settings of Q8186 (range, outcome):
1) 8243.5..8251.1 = 1.19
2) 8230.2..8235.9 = 1.17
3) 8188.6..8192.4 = 1.25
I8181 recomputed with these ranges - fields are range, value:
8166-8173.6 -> 1.18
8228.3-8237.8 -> 1.13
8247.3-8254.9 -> 1.15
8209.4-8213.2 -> 1.23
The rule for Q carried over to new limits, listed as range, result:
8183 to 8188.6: 1.28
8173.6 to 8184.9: 1.42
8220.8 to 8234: 1.22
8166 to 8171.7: 1.24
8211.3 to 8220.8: 1.23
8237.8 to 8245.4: 1.26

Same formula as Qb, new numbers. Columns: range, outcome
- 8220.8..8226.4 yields 1.08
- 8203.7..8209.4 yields 1.06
